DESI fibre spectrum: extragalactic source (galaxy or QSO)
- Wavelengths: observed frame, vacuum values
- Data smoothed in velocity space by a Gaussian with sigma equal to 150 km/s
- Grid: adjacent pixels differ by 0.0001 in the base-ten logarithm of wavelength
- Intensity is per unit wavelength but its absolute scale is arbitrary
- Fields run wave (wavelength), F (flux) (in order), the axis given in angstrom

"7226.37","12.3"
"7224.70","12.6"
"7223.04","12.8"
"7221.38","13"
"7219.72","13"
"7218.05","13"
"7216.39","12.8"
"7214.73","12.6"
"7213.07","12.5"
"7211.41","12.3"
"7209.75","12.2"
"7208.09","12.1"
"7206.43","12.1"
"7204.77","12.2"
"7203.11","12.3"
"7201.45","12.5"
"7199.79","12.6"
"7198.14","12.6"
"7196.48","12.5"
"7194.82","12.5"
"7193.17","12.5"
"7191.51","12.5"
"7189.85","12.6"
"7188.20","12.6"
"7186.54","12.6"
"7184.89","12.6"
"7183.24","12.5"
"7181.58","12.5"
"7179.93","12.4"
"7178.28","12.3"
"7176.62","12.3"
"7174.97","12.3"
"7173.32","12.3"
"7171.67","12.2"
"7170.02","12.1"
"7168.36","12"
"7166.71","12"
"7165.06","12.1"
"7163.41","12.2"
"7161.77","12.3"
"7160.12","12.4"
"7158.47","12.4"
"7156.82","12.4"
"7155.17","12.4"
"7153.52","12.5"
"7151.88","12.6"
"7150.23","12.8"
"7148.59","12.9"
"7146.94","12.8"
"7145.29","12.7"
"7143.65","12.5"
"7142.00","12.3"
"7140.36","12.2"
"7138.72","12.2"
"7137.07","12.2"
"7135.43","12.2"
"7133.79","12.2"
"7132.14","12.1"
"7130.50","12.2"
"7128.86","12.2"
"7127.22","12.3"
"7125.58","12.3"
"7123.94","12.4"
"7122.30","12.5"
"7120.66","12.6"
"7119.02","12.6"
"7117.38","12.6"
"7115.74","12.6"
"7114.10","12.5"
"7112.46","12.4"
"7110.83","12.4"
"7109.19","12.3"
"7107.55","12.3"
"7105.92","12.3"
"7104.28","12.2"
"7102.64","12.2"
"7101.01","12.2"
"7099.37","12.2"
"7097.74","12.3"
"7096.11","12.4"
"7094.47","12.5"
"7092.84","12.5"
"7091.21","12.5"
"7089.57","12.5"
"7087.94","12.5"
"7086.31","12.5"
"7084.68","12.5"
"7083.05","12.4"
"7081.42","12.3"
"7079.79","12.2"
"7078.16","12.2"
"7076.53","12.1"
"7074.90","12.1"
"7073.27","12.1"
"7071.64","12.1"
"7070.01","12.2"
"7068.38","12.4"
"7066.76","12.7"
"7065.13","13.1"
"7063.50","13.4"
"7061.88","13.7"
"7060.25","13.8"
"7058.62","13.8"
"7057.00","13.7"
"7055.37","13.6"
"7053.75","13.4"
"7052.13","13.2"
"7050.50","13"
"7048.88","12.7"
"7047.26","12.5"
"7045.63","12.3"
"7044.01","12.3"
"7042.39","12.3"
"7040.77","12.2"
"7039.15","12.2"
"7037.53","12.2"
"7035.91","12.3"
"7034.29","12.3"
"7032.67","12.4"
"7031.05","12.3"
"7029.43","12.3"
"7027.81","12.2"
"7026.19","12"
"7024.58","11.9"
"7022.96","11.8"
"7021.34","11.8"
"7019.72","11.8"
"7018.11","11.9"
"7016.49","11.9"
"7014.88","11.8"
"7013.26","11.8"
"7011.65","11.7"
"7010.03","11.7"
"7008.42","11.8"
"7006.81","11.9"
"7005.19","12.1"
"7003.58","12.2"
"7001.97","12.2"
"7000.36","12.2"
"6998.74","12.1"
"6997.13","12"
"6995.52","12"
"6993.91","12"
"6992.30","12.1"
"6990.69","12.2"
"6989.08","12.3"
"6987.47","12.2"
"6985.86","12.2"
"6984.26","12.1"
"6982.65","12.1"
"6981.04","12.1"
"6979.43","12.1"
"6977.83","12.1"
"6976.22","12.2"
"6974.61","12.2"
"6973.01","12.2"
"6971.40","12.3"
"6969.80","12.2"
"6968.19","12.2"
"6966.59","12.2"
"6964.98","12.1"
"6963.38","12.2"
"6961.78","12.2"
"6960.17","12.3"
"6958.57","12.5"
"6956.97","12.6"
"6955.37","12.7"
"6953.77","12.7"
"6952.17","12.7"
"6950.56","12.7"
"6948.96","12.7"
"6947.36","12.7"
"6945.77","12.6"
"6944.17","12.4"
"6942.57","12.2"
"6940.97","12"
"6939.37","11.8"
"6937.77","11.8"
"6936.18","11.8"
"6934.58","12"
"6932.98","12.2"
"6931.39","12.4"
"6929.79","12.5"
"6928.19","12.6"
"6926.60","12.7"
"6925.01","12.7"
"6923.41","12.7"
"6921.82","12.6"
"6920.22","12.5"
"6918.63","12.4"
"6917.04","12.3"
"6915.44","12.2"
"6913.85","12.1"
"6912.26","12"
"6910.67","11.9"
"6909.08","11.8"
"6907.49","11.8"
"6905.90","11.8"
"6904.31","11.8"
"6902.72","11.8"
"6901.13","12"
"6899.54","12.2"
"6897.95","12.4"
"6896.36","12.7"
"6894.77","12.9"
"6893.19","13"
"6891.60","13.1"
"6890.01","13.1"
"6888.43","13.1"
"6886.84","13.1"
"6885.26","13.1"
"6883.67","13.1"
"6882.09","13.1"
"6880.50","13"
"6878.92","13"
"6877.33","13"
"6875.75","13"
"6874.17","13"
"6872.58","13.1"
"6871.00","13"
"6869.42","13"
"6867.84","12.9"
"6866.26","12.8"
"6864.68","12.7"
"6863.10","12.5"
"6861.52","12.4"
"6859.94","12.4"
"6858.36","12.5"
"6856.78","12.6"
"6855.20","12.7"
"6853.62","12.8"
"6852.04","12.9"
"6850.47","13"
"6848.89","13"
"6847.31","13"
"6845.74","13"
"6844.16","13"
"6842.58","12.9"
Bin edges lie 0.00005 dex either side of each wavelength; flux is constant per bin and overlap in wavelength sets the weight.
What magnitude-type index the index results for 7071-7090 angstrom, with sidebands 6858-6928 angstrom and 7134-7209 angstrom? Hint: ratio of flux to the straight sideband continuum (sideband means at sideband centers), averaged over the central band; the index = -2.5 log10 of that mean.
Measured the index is 0.01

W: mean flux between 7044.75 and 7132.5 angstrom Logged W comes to 12.6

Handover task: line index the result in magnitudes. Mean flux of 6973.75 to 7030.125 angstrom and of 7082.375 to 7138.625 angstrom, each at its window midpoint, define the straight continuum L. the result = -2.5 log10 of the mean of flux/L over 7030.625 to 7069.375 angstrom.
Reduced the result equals -0.06 mag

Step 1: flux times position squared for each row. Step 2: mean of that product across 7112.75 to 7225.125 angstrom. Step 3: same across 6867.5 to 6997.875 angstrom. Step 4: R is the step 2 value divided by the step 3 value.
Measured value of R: 1.1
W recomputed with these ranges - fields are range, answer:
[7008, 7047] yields 12.1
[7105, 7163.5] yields 12.4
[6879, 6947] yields 12.4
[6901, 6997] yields 12.2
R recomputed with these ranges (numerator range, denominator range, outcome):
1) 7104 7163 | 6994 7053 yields 1.05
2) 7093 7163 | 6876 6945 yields 1.06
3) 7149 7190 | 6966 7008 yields 1.07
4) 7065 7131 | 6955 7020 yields 1.05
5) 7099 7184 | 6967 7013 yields 1.07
